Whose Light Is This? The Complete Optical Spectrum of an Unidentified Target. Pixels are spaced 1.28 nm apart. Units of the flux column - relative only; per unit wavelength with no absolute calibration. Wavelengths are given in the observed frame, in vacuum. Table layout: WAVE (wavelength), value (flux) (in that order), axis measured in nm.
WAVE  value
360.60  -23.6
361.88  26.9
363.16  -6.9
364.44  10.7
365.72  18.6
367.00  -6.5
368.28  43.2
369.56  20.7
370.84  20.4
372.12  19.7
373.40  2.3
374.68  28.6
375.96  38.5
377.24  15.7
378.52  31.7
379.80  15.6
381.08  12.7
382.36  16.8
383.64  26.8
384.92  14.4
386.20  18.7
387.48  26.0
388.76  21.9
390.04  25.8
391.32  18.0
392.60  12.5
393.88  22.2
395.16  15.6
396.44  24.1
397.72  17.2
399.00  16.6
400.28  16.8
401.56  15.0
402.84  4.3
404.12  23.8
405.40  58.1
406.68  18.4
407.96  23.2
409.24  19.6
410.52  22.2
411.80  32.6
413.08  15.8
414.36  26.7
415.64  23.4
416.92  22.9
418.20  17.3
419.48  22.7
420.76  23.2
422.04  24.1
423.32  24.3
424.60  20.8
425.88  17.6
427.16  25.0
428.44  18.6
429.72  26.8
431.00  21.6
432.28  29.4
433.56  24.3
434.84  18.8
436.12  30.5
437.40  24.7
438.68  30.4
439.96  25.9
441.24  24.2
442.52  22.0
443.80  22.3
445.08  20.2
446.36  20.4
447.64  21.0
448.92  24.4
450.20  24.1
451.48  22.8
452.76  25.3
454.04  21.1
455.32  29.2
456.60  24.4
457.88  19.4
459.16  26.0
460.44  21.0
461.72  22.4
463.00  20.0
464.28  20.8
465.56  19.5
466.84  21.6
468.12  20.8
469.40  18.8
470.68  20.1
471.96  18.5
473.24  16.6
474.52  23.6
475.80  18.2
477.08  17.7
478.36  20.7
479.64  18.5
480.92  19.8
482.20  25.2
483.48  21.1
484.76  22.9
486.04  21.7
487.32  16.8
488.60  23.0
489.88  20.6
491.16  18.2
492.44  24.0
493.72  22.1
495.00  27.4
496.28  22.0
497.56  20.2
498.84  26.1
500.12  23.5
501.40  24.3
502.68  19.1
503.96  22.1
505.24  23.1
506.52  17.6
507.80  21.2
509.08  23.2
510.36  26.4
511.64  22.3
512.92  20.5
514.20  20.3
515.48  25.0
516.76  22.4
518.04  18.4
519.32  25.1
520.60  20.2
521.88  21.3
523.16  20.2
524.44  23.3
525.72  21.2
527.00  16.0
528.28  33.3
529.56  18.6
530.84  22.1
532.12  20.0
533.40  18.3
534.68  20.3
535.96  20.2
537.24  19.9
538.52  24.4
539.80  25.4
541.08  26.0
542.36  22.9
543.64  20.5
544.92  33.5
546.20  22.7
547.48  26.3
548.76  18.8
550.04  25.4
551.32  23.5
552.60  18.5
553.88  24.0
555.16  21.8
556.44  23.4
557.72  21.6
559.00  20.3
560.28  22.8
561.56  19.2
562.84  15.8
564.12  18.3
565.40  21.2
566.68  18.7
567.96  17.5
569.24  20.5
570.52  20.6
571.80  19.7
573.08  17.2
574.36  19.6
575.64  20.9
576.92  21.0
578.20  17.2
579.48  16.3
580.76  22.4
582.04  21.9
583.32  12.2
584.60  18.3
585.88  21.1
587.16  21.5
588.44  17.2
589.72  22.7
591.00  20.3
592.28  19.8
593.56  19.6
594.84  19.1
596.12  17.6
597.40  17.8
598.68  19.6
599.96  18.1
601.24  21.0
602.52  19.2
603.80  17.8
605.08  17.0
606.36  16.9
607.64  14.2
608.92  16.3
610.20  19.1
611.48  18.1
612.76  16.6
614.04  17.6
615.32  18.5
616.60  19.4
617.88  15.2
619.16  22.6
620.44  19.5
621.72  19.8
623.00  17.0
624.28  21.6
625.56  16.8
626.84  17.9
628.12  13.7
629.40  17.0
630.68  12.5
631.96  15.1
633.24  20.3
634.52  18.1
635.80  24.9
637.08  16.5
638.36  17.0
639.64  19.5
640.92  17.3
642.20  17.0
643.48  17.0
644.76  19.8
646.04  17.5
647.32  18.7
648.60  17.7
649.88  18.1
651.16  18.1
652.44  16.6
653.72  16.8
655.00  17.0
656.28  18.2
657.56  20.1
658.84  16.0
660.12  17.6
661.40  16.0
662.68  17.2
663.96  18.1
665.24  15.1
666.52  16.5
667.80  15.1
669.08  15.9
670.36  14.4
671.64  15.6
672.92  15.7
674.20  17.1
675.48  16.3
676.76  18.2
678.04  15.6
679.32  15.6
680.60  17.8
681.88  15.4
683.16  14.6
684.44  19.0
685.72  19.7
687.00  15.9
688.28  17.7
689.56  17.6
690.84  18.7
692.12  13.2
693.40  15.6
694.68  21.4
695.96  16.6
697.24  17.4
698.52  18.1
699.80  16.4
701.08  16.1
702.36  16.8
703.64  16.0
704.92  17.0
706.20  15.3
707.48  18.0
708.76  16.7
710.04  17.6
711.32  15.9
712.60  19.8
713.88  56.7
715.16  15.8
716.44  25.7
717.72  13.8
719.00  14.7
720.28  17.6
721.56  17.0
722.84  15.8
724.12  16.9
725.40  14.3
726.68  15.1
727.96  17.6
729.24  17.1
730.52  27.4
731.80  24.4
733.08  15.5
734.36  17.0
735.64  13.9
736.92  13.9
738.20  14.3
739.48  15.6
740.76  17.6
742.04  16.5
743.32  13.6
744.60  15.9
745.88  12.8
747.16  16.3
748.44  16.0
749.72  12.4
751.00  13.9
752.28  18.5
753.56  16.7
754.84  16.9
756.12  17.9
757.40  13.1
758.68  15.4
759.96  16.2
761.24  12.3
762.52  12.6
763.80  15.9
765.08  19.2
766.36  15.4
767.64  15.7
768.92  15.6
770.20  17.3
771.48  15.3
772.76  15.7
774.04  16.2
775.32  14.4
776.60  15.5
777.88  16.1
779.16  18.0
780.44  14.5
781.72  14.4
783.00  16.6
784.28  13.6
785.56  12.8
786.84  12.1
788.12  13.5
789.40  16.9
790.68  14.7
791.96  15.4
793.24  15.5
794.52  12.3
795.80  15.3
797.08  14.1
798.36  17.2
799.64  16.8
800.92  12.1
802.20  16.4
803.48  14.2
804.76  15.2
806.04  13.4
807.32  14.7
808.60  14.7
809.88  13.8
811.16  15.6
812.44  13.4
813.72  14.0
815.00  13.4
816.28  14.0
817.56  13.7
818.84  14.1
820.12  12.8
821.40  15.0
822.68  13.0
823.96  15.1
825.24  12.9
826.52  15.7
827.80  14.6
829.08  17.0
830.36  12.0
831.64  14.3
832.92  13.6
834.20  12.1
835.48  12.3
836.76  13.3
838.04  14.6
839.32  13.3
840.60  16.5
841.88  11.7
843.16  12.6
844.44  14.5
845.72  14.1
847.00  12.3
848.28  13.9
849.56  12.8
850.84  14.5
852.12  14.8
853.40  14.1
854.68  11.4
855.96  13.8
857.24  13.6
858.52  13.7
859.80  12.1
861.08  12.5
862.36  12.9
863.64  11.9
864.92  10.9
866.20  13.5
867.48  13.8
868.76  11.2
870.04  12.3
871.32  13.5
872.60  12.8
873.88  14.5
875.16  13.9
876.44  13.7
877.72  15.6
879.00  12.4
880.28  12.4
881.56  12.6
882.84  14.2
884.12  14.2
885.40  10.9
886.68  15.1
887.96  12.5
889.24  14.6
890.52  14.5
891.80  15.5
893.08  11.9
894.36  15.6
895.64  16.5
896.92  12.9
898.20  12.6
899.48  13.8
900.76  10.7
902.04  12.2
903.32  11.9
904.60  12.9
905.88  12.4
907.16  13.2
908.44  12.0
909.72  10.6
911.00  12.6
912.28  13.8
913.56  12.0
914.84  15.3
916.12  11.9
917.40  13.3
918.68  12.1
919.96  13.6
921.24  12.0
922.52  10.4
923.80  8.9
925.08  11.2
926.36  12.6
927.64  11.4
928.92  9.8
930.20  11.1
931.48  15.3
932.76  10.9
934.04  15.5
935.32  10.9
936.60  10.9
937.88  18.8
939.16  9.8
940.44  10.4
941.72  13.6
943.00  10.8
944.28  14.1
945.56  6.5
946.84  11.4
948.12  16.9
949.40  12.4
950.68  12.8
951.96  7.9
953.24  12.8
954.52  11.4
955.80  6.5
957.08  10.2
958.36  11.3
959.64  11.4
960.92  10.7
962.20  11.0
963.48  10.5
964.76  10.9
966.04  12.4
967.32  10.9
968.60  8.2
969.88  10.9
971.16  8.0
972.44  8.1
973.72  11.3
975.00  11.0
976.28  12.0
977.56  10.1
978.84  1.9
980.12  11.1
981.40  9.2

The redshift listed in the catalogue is 0.087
